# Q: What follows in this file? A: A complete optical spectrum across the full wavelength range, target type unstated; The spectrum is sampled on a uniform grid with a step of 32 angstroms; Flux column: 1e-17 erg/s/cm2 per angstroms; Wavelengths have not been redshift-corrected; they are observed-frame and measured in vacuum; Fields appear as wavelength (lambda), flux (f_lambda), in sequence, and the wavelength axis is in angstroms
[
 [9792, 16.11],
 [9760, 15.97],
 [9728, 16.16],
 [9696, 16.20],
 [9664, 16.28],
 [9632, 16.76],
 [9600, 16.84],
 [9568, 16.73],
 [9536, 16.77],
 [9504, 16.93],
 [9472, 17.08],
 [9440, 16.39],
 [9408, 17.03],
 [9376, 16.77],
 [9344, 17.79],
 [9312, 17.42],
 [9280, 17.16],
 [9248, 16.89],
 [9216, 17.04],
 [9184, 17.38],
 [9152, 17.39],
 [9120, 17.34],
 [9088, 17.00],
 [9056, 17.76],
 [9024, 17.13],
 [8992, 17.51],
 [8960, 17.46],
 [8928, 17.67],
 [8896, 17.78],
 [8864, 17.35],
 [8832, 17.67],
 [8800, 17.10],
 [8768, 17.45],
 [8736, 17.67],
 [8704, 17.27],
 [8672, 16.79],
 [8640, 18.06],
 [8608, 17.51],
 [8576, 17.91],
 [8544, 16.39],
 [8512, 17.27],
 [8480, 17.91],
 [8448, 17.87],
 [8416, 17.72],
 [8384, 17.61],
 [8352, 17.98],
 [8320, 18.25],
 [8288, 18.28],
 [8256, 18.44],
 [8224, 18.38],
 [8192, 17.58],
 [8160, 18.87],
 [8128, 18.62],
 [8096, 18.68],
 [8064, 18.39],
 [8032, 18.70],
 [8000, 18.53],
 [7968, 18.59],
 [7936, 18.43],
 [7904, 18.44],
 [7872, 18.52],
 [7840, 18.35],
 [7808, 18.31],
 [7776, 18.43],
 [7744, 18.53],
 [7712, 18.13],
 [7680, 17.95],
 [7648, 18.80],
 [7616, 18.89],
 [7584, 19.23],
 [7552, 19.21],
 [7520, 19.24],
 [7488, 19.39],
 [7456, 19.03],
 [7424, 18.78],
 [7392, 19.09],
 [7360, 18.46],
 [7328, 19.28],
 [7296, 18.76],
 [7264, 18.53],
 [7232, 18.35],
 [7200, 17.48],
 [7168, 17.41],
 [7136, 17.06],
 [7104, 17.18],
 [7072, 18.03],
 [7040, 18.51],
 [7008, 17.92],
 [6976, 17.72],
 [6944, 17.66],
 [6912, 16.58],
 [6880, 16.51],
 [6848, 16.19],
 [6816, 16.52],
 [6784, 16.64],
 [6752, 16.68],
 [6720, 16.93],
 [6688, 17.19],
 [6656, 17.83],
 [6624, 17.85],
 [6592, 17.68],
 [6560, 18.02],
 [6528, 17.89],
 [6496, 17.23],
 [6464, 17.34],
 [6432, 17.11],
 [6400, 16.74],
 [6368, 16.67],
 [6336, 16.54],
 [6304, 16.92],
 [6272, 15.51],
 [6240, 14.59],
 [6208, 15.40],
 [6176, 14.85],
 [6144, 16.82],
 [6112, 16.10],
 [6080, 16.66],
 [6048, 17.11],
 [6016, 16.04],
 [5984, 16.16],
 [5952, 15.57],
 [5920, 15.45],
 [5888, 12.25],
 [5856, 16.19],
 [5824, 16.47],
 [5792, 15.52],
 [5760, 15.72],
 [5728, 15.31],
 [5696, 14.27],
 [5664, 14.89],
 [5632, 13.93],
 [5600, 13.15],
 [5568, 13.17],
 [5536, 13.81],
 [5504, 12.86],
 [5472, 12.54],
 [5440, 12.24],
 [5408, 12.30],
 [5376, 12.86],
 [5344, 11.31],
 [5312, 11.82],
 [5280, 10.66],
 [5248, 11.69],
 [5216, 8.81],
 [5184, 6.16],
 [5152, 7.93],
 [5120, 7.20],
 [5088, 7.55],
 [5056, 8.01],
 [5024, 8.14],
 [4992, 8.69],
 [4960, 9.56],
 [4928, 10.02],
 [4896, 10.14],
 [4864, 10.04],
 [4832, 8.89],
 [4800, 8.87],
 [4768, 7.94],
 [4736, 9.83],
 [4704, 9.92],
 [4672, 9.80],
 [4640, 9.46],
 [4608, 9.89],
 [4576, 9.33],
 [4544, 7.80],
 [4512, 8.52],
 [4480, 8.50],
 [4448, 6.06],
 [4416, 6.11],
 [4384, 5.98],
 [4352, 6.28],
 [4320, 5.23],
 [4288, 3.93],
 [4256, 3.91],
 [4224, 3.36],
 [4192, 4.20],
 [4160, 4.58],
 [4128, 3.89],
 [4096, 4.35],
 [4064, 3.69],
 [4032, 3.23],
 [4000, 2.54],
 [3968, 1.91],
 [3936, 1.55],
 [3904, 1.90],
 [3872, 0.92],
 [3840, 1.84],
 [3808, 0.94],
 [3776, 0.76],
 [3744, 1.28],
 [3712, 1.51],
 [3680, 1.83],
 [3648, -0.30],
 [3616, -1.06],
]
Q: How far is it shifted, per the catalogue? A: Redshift 0.000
